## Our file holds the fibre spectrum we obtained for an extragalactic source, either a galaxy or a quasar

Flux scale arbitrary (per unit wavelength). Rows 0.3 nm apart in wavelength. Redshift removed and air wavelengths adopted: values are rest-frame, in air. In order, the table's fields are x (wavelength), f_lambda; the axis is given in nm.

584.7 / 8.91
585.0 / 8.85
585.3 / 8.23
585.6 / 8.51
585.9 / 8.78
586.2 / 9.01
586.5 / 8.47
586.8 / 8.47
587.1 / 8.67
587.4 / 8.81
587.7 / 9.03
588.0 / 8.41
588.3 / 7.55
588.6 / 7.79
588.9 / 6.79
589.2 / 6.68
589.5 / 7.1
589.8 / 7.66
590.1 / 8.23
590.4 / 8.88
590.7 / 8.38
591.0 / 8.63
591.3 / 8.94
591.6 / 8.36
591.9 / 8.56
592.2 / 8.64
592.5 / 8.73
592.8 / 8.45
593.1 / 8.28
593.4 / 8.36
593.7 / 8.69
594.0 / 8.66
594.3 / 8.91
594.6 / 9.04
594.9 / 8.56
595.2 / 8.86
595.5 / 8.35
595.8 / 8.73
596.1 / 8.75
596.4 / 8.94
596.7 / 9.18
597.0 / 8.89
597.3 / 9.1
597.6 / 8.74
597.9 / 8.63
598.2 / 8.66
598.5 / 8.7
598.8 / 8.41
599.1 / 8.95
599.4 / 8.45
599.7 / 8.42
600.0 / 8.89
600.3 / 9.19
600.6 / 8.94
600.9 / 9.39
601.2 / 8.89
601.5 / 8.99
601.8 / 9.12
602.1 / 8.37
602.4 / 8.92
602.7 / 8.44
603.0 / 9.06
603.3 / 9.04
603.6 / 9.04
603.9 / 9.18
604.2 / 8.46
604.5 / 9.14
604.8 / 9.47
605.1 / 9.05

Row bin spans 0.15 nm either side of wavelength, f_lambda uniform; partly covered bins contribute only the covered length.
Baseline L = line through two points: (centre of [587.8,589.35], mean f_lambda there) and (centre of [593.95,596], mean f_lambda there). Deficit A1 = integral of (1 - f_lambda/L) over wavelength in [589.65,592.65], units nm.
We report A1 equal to -0.19 nm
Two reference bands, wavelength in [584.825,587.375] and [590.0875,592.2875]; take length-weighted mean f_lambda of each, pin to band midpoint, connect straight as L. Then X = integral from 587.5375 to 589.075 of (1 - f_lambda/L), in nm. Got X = 0.13 nm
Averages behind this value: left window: 8.64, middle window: 7.9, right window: 8.6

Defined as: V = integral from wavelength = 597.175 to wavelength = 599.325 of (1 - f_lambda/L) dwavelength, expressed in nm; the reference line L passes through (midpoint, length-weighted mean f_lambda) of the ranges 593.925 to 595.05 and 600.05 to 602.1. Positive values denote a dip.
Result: 0.05 nm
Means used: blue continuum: 8.8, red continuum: 9.02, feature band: 8.73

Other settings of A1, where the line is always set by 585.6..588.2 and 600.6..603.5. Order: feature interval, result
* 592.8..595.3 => 0.038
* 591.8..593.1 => 0.030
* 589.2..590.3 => 0.143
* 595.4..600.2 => 0.056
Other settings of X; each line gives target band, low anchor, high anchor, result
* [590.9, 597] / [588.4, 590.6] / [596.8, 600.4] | -0.39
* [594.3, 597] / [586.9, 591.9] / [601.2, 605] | -0.10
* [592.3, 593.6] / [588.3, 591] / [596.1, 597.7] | -0.03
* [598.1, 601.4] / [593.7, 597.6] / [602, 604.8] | 0.02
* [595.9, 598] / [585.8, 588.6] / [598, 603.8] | -0.03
